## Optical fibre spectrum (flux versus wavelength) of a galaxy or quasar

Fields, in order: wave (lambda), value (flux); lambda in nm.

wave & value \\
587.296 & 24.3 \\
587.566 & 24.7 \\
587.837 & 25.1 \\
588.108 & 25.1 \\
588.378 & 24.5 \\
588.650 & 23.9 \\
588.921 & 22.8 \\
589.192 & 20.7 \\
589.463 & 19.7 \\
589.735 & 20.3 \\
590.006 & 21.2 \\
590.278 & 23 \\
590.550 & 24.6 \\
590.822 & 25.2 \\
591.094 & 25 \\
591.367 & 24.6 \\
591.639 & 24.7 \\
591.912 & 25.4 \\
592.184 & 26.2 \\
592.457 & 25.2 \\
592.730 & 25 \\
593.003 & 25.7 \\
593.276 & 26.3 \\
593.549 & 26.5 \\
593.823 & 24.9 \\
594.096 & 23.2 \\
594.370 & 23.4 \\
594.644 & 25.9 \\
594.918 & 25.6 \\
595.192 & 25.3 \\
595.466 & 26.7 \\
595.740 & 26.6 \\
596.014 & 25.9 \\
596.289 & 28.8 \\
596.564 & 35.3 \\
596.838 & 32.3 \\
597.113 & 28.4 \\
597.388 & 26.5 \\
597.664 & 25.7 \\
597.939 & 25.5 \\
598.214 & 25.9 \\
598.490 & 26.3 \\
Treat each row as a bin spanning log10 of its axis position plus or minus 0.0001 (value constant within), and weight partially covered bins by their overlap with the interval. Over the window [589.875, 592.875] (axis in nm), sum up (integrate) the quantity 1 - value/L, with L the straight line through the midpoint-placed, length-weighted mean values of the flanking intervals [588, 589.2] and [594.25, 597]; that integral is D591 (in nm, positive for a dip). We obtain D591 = 0.08 nm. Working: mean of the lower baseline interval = 23.7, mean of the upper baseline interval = 27.6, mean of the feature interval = 24.6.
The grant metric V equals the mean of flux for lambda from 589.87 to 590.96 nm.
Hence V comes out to 23.5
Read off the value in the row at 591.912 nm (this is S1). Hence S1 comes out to 25.4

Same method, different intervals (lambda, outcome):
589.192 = 20.7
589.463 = 19.7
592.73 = 25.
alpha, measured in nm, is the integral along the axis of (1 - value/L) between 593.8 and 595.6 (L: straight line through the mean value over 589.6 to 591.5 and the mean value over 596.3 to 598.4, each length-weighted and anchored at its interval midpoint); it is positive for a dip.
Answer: 0.10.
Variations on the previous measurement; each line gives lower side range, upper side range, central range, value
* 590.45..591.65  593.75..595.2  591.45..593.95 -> -0.08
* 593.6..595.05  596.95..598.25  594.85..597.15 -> -0.24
